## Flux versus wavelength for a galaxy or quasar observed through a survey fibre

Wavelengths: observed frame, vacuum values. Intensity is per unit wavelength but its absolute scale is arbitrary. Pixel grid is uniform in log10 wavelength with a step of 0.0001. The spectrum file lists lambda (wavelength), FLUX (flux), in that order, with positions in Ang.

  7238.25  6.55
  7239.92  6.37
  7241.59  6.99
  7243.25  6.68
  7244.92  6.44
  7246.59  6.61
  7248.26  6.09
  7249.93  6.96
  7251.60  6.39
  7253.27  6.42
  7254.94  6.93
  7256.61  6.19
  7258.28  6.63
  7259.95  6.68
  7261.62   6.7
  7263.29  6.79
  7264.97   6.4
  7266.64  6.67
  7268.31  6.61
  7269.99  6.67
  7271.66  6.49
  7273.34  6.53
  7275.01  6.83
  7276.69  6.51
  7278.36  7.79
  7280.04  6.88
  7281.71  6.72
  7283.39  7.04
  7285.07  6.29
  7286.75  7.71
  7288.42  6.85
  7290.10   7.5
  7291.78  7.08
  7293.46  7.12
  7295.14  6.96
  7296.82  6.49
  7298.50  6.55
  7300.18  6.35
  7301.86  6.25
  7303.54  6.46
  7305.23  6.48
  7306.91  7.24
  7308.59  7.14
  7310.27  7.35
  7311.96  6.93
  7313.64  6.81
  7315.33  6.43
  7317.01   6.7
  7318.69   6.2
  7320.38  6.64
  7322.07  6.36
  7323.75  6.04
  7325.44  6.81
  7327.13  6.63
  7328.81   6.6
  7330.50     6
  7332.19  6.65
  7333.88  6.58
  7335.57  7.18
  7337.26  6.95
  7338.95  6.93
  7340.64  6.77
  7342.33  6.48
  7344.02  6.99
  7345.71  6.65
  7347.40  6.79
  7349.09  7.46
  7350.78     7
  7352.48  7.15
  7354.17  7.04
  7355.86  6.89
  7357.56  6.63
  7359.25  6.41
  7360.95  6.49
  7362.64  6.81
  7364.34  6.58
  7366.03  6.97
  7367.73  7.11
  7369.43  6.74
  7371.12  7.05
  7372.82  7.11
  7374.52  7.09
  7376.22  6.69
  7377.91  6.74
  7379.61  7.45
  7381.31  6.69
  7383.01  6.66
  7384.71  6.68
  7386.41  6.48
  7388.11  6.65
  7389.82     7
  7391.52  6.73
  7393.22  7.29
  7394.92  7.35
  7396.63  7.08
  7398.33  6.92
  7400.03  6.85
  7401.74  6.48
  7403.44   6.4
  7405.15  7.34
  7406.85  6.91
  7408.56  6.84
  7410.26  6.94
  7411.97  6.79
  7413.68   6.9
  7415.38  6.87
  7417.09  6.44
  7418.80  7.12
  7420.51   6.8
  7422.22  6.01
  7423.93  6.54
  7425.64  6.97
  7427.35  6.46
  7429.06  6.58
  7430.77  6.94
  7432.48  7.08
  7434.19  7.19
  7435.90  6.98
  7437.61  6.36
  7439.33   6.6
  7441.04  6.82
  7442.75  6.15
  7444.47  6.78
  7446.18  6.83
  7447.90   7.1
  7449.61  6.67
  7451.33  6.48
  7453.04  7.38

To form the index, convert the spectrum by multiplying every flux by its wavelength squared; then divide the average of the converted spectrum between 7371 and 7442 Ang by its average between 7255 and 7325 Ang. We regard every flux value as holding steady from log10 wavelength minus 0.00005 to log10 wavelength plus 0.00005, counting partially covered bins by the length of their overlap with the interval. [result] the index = 1.05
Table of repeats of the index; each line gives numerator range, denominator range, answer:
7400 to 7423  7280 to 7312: 1.02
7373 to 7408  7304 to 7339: 1.05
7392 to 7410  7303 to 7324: 1.06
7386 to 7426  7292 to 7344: 1.05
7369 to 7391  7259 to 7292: 1.03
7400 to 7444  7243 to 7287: 1.05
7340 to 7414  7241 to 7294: 1.05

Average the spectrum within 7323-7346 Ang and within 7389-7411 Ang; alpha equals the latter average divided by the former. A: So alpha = 1.04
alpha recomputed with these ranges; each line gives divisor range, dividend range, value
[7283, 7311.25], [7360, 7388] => 0.99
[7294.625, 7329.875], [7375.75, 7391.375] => 1.02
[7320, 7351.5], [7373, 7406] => 1.02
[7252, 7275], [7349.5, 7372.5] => 1.04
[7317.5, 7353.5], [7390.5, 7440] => 1.02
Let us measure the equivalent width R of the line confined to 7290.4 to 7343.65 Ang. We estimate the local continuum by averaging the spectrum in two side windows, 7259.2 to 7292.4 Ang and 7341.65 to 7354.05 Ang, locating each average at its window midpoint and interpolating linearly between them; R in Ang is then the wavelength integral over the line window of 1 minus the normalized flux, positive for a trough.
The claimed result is 1.6 Ang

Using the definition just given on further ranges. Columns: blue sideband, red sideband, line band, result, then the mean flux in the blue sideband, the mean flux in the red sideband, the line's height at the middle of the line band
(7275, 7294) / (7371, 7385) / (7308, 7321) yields 0.4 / 7.03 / 6.91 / 6.99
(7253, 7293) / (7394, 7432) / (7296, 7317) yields 0.3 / 6.8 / 6.8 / 6.8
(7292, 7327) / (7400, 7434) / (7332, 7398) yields -1.5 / 6.67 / 6.77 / 6.72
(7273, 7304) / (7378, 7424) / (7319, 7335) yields 0.8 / 6.85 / 6.82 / 6.84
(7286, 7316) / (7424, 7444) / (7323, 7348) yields 0.6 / 6.87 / 6.73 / 6.84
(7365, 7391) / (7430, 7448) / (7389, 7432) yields 0.0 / 6.87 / 6.79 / 6.83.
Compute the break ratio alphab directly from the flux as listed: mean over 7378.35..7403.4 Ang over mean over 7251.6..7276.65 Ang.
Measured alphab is 1.04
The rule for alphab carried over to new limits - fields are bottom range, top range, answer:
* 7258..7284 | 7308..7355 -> 1.00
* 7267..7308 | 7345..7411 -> 1.01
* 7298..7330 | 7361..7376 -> 1.04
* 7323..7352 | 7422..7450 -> 1.00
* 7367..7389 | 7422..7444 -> 0.98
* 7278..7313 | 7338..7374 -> 0.99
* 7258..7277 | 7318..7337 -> 0.99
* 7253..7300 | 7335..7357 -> 1.02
